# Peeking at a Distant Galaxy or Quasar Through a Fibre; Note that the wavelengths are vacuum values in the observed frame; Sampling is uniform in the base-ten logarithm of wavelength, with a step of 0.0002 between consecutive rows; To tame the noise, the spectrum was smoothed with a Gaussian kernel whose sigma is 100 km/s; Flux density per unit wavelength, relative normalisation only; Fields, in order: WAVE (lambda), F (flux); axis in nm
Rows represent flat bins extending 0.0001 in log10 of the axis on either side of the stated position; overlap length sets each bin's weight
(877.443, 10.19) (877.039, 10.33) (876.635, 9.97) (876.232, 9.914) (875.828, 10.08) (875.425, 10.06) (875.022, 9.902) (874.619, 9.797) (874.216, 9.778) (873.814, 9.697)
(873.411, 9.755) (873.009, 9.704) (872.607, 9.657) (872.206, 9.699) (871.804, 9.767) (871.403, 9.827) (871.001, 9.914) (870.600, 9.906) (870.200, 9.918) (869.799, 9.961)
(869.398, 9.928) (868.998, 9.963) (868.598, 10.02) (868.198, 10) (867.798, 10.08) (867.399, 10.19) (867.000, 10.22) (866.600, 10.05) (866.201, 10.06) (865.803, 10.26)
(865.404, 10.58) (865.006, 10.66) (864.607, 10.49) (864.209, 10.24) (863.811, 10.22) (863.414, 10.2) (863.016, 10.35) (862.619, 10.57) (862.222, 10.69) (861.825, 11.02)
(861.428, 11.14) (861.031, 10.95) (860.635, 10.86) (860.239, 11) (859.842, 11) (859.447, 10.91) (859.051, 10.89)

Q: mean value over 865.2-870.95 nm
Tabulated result 10.1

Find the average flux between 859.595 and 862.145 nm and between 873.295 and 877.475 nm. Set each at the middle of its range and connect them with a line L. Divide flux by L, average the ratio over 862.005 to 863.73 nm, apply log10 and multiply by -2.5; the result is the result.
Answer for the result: 0.04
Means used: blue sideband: 11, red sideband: 9.95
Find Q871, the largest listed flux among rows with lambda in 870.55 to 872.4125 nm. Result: 9.914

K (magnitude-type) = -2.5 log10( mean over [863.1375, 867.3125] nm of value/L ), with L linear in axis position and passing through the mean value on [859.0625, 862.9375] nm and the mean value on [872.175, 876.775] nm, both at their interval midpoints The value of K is 0.027 mag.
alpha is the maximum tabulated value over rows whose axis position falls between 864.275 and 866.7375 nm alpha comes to 10.66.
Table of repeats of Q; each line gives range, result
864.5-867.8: 10.3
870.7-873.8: 9.76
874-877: 9.95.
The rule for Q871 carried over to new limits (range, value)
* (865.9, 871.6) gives 10.22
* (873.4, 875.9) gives 10.08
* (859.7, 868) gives 11.14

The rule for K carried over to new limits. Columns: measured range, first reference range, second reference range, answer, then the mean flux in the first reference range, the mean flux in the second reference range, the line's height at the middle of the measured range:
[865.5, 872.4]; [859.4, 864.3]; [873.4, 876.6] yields 0.03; 10.7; 9.88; 10.3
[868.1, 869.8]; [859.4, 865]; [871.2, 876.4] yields 0.02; 10.7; 9.82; 10.2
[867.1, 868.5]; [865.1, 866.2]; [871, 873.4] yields 0.01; 10.4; 9.75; 10.2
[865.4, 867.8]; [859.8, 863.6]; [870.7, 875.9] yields 0.02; 10.8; 9.81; 10.4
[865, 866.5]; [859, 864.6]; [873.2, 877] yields 0.01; 10.7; 9.9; 10.5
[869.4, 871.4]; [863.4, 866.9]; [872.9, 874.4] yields 0.00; 10.3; 9.73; 9.95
